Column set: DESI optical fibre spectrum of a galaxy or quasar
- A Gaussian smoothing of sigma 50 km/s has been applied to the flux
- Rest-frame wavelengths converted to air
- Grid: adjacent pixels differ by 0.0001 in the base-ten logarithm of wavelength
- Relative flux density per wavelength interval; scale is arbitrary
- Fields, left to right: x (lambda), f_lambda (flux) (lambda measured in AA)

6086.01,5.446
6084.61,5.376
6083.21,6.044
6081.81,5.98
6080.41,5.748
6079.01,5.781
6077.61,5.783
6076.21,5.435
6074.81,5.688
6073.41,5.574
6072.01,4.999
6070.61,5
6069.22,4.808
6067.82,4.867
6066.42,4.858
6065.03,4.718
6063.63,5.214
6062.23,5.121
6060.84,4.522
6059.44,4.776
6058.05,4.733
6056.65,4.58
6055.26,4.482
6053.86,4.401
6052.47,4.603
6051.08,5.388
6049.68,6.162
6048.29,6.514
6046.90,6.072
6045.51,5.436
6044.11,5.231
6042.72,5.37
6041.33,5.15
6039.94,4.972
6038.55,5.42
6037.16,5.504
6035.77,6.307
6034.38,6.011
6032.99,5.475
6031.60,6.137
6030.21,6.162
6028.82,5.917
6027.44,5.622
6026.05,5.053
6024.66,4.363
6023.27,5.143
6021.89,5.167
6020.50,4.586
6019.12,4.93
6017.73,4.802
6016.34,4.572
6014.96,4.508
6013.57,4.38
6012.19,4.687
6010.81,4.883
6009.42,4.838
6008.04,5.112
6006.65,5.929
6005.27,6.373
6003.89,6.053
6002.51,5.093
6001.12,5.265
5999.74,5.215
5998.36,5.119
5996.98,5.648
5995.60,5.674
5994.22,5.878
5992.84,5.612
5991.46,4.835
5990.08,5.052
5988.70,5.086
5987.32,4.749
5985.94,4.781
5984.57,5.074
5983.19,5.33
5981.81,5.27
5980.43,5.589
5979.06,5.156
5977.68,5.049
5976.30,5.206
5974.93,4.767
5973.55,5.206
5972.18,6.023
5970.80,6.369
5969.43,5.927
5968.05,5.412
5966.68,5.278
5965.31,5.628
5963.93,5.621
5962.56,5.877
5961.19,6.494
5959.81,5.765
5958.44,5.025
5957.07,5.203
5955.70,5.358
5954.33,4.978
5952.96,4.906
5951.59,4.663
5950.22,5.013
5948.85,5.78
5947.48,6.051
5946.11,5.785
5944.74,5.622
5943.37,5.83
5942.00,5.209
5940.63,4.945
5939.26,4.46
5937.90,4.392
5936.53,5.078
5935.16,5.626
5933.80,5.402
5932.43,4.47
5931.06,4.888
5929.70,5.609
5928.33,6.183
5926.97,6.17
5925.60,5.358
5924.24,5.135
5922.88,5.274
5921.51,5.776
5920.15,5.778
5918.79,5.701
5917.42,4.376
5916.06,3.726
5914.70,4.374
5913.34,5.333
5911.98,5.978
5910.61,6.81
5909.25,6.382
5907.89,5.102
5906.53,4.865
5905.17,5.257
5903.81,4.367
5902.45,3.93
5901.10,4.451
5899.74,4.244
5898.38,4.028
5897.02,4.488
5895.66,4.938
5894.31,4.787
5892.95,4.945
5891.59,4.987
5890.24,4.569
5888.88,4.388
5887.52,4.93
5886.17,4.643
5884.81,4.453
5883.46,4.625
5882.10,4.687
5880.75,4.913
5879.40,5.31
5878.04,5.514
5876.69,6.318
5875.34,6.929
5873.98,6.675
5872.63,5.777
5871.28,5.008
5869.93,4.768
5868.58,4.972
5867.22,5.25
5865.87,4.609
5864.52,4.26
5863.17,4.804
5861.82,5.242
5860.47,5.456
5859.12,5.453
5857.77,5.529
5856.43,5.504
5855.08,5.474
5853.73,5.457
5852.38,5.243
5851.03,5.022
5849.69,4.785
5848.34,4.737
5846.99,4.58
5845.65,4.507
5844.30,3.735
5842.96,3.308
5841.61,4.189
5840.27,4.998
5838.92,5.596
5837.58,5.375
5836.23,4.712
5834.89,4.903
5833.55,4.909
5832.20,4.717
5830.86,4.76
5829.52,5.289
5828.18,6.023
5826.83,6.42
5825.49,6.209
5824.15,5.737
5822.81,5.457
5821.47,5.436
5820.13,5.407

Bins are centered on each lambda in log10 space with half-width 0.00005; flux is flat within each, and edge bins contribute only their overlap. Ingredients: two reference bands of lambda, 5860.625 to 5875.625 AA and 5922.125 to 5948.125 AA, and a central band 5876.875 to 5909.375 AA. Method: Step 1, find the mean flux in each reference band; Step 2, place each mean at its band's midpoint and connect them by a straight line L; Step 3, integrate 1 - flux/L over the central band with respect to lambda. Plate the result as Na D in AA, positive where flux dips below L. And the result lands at 3.1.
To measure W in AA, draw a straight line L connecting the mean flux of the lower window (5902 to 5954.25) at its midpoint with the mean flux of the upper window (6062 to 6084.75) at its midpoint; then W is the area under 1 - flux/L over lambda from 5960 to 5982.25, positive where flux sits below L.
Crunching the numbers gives -1.17 AA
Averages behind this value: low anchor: 5.25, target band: 5.56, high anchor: 5.36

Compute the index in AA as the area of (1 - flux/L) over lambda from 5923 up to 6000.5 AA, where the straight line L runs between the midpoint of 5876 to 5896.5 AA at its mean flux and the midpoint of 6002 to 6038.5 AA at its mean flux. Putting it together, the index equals -3.26 AA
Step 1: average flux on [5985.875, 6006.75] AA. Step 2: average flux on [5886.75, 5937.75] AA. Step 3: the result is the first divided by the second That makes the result 1.1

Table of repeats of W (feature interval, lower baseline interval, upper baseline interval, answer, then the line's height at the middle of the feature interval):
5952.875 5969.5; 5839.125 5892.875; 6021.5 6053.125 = -0.62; 5.31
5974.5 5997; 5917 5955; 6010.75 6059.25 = 0.22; 5.26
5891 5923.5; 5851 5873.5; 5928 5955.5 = 1.35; 5.21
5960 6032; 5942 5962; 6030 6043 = 3.03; 5.55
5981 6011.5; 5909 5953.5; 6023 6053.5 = 0.79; 5.46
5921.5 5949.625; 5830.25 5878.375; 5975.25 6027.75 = -1.41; 5.12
